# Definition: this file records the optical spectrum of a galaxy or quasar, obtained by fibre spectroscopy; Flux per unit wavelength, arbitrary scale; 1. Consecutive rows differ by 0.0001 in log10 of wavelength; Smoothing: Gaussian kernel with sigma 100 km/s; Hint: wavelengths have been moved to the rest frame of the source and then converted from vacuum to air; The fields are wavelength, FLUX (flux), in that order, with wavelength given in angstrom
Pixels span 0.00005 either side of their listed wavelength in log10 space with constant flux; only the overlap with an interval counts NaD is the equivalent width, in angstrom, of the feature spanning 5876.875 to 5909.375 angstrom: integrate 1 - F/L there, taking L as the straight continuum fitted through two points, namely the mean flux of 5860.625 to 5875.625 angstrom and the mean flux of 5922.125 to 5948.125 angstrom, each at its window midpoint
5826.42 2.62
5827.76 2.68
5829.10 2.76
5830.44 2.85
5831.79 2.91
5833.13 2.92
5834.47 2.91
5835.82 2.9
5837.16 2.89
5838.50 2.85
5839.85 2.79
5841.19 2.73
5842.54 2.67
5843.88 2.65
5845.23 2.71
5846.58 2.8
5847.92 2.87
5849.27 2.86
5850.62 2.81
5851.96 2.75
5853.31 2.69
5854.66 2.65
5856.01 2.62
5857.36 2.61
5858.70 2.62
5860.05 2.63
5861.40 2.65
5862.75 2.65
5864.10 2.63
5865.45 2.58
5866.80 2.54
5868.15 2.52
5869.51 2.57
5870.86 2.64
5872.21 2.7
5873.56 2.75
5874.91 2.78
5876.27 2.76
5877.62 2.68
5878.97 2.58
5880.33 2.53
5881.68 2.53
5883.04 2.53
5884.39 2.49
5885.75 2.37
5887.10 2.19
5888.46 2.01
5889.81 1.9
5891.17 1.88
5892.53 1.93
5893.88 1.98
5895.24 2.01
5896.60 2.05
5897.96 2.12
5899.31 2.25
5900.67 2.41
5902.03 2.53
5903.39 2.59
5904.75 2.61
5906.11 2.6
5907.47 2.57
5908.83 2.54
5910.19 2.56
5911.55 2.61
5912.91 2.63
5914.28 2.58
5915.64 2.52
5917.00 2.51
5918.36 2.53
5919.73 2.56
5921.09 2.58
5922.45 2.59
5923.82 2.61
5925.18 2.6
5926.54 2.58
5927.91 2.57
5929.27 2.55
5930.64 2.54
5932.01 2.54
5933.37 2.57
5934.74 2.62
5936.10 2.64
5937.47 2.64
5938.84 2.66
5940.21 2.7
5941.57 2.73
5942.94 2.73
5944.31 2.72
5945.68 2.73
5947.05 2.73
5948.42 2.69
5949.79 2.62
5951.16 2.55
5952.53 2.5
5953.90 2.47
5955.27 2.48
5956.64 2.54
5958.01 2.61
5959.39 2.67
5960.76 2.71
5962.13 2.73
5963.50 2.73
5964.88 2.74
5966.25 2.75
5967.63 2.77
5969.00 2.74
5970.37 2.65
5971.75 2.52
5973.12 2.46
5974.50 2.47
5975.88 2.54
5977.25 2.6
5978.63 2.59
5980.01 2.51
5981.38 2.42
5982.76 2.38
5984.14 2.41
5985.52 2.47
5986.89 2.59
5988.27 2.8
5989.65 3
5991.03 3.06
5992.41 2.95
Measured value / 3.8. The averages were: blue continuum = 2.64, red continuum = 2.64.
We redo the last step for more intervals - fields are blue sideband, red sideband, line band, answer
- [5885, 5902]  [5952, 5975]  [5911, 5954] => -3.9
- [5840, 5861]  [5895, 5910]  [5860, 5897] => 1.8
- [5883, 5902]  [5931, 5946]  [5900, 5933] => -2.1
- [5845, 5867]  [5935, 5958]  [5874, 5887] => 0.5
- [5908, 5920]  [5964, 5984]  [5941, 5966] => -0.8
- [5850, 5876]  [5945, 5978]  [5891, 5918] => 2.6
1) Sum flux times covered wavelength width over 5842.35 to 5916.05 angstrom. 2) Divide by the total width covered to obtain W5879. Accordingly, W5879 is 2.52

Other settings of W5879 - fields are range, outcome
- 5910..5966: 2.62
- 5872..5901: 2.33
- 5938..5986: 2.61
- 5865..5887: 2.59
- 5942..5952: 2.68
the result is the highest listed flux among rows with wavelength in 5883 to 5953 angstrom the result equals 2.73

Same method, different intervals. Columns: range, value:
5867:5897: 2.78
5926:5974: 2.77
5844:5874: 2.87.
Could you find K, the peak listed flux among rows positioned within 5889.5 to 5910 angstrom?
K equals 2.61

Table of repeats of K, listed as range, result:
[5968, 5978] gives 2.74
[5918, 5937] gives 2.64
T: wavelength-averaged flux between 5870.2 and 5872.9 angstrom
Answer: 2.67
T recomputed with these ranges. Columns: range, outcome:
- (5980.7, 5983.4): 2.4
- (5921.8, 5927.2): 2.6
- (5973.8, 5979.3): 2.55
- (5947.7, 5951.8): 2.62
